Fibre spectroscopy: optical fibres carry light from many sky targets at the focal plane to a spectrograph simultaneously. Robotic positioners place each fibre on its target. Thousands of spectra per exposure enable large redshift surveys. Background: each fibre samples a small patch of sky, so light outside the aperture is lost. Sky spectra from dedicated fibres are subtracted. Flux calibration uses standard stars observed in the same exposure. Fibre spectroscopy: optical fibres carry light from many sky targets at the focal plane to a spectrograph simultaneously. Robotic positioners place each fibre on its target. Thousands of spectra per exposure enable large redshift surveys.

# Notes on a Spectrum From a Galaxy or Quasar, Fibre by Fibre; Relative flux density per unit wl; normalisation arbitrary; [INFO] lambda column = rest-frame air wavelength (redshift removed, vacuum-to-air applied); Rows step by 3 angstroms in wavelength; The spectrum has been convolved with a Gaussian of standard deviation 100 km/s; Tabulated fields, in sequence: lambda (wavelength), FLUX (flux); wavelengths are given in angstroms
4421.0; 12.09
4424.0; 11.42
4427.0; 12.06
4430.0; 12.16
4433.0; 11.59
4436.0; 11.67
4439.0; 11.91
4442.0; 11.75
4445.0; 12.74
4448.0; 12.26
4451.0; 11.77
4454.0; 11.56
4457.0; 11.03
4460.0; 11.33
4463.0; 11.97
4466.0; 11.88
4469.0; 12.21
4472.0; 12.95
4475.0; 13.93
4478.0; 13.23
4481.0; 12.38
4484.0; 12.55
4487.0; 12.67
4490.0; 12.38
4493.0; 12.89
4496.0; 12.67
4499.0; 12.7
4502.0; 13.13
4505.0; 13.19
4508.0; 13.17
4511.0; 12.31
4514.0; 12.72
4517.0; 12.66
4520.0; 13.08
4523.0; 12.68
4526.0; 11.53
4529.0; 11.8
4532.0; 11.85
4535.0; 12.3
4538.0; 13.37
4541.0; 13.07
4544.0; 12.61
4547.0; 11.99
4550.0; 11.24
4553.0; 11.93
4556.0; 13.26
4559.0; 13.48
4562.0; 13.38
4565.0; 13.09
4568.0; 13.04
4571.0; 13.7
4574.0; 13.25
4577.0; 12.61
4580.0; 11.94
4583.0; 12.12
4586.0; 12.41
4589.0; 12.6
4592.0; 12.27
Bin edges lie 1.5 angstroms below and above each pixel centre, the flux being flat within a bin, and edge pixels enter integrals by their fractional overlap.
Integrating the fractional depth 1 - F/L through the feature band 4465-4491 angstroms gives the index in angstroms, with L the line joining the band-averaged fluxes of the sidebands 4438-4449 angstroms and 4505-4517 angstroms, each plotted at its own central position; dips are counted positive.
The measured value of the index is -0.47 angstroms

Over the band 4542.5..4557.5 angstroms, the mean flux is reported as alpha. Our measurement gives 12.2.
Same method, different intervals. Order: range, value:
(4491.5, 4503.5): 12.8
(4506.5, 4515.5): 12.7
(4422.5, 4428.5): 11.7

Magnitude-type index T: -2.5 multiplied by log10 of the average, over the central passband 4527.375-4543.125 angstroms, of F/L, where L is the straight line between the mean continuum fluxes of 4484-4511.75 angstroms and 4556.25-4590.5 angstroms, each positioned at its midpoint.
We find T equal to 0.03 mag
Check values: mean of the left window 12.8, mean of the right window 12.9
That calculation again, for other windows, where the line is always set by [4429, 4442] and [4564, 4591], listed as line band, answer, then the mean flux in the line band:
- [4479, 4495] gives -0.04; 12.6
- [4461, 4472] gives -0.01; 12.1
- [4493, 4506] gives -0.06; 12.9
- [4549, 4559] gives 0.02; 12.4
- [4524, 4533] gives 0.06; 11.8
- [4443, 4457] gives 0.00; 12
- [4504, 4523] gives -0.04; 12.8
